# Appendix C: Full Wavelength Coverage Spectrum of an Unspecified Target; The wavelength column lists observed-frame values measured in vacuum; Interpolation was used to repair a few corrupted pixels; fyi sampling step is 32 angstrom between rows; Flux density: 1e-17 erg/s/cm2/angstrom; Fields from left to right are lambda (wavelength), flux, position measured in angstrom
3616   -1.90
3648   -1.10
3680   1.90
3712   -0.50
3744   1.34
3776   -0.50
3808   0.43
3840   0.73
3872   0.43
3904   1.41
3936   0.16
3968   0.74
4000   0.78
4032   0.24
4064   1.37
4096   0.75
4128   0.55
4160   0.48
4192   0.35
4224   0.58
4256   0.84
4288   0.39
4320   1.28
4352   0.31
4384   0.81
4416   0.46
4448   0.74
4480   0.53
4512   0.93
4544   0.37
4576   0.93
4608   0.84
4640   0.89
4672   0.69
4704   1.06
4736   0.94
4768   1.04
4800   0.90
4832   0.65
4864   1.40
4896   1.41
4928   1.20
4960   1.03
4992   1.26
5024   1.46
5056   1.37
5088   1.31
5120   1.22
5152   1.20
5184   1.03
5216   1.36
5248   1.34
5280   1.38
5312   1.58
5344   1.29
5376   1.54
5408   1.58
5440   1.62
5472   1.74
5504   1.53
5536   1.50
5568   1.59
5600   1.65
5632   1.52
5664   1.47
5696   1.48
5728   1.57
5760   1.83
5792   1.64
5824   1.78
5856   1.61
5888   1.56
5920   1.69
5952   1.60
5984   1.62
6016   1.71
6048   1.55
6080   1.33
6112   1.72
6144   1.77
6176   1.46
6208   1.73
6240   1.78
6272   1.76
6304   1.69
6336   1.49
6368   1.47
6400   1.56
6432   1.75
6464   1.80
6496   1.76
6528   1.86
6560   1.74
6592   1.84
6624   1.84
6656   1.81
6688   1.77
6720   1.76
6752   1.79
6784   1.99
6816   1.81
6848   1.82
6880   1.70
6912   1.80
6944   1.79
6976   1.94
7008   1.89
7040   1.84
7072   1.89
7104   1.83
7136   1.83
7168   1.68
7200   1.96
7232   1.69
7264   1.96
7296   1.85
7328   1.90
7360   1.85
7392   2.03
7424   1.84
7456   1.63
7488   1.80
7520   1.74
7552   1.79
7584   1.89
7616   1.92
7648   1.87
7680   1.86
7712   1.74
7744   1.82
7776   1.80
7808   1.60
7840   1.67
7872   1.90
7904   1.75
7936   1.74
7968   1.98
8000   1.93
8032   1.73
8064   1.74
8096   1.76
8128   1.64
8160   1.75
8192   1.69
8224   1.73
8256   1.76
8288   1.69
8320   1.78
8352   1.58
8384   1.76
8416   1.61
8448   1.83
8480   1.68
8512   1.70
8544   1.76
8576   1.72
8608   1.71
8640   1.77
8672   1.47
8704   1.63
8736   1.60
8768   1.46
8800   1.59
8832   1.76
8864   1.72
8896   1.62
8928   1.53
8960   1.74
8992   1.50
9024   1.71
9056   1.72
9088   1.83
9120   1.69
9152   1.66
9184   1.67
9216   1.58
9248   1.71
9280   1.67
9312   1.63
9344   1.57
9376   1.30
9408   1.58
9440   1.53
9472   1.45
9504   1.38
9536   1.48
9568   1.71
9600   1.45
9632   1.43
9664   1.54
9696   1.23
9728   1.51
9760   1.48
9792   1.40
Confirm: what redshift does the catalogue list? 0.216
